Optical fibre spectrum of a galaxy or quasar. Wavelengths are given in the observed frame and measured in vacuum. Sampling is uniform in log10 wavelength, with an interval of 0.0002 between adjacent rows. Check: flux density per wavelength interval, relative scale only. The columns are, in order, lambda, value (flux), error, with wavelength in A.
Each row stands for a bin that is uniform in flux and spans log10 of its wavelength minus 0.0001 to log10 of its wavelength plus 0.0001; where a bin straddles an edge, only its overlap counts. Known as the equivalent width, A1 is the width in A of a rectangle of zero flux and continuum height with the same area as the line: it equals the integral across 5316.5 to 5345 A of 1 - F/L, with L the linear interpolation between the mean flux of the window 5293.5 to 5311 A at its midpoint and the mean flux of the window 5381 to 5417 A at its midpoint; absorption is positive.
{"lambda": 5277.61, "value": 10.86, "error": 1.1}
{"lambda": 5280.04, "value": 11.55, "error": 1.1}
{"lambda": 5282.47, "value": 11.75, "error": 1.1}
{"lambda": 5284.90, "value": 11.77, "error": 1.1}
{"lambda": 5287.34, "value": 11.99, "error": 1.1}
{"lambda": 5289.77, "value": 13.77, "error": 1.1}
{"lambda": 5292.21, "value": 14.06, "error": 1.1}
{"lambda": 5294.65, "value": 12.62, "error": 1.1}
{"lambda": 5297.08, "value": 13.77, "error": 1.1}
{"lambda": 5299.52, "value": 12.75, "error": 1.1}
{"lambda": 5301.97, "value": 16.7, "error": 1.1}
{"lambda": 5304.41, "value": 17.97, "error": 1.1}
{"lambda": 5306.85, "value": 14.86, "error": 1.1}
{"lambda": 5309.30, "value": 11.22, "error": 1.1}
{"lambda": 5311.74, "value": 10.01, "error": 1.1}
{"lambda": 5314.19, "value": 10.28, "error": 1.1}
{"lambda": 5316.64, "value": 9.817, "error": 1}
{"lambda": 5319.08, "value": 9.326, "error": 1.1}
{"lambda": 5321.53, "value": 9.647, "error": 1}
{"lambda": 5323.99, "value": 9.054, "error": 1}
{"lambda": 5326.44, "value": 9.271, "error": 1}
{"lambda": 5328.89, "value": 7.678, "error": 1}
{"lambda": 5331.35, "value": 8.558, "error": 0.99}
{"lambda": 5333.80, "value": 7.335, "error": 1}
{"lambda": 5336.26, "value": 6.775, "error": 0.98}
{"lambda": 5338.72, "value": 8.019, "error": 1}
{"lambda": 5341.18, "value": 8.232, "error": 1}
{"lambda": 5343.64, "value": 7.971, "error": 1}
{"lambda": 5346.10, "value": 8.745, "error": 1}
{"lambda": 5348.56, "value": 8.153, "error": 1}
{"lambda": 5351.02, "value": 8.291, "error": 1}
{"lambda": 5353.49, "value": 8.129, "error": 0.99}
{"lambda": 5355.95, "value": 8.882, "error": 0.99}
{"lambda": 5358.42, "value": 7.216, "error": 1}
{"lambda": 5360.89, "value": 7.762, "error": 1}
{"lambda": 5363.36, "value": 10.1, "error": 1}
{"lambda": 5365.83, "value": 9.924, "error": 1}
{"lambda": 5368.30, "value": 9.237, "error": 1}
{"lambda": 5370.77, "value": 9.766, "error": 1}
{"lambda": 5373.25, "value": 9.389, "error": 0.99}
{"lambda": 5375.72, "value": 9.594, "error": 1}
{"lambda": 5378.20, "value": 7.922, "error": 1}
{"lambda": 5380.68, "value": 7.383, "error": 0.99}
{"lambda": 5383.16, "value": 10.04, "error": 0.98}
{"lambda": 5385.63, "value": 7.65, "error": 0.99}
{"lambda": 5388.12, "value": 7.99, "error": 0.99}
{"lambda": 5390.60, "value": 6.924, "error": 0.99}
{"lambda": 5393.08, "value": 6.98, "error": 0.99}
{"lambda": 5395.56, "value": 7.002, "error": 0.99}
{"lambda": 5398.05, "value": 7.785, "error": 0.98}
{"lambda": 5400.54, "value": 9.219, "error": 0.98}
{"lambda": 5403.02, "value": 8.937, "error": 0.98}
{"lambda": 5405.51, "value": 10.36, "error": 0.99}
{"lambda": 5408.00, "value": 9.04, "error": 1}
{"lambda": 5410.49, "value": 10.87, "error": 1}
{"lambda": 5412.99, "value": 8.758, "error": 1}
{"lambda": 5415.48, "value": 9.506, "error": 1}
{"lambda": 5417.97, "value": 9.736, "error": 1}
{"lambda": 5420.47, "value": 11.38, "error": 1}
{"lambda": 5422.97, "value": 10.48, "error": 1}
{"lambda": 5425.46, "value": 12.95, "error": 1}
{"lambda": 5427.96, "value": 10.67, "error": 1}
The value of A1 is 9.4 A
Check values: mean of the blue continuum 14.2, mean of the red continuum 8.63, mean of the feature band 8.42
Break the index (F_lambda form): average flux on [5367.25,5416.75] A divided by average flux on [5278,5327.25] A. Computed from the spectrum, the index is 0.72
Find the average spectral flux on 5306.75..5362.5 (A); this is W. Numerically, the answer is 8.81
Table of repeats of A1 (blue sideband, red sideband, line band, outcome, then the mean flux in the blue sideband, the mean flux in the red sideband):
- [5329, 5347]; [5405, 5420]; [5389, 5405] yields 2.49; 7.91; 9.76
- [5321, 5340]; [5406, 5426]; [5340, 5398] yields 4.62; 8.24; 10.2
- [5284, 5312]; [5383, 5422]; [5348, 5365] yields 3.93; 13.6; 8.87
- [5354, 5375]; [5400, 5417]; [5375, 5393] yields 2.25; 9.02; 9.55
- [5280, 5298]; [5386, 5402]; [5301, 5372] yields 6.03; 12.7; 7.67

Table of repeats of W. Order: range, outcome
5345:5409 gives 8.55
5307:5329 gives 9.94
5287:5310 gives 14.1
